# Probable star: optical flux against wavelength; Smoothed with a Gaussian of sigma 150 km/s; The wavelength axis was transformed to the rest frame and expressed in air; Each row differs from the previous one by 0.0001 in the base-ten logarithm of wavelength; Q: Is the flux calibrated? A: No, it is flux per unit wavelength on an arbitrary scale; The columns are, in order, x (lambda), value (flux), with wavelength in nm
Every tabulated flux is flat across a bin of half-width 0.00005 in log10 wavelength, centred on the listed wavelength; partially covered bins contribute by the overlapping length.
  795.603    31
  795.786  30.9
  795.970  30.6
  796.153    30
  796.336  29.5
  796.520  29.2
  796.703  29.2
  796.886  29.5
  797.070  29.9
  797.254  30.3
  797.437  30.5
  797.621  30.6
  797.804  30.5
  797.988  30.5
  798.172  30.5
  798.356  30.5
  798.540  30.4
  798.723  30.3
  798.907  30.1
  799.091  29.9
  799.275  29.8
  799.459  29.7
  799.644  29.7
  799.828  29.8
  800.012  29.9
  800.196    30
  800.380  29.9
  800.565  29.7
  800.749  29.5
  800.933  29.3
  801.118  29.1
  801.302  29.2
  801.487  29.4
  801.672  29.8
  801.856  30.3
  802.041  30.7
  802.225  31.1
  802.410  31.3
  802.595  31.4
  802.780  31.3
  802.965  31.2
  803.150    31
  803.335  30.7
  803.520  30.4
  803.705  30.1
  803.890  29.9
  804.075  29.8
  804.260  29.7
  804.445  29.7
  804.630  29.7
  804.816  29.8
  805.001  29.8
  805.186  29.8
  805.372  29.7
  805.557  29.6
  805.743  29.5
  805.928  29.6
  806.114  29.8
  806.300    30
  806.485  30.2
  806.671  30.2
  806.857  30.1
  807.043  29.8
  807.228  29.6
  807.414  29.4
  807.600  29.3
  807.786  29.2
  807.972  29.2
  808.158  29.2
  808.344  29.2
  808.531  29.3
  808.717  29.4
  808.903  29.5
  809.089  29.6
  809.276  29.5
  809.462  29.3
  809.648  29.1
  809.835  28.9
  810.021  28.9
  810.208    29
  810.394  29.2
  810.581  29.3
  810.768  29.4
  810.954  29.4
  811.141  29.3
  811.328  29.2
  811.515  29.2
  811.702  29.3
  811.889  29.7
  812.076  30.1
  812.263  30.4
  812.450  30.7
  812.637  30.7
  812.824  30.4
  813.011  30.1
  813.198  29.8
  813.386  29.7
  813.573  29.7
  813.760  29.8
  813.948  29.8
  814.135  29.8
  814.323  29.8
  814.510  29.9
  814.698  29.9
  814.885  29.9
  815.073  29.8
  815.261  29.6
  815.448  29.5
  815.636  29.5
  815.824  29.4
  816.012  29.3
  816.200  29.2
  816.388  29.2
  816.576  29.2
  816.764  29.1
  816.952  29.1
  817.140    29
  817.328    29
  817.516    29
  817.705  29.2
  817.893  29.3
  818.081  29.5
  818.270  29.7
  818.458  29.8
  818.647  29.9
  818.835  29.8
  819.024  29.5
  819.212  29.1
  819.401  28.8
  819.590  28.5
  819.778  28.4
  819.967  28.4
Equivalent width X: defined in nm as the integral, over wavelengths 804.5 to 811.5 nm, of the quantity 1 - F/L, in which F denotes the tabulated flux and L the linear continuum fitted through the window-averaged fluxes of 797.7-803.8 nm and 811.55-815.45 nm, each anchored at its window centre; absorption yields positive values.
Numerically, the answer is 0.13 nm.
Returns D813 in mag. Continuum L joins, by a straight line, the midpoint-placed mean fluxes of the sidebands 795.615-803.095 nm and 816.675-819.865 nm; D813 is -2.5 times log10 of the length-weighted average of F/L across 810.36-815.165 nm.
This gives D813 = -0.01 mag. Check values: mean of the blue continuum 30.1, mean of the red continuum 29.2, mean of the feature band 29.8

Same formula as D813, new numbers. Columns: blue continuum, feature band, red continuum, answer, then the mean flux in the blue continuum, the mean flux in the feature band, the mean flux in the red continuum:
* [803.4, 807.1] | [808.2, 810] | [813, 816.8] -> 0.02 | 29.9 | 29.3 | 29.6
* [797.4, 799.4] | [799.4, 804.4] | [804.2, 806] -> -0.01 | 30.3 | 30.1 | 29.7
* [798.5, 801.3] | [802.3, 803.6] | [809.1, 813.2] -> -0.05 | 29.8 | 31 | 29.6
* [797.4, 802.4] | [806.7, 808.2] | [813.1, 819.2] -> 0.01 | 30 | 29.5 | 29.5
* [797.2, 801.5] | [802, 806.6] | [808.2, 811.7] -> -0.02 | 30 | 30.2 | 29.3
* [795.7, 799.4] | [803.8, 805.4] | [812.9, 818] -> 0.00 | 30.1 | 29.8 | 29.5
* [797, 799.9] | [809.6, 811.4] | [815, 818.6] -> 0.02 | 30.2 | 29.2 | 29.3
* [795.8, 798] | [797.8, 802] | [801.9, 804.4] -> 0.02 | 30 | 29.9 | 30.6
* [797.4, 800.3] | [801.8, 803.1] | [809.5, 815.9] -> -0.04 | 30.2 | 31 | 29.7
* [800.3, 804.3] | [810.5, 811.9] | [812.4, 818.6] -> 0.02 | 30.2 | 29.3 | 29.6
